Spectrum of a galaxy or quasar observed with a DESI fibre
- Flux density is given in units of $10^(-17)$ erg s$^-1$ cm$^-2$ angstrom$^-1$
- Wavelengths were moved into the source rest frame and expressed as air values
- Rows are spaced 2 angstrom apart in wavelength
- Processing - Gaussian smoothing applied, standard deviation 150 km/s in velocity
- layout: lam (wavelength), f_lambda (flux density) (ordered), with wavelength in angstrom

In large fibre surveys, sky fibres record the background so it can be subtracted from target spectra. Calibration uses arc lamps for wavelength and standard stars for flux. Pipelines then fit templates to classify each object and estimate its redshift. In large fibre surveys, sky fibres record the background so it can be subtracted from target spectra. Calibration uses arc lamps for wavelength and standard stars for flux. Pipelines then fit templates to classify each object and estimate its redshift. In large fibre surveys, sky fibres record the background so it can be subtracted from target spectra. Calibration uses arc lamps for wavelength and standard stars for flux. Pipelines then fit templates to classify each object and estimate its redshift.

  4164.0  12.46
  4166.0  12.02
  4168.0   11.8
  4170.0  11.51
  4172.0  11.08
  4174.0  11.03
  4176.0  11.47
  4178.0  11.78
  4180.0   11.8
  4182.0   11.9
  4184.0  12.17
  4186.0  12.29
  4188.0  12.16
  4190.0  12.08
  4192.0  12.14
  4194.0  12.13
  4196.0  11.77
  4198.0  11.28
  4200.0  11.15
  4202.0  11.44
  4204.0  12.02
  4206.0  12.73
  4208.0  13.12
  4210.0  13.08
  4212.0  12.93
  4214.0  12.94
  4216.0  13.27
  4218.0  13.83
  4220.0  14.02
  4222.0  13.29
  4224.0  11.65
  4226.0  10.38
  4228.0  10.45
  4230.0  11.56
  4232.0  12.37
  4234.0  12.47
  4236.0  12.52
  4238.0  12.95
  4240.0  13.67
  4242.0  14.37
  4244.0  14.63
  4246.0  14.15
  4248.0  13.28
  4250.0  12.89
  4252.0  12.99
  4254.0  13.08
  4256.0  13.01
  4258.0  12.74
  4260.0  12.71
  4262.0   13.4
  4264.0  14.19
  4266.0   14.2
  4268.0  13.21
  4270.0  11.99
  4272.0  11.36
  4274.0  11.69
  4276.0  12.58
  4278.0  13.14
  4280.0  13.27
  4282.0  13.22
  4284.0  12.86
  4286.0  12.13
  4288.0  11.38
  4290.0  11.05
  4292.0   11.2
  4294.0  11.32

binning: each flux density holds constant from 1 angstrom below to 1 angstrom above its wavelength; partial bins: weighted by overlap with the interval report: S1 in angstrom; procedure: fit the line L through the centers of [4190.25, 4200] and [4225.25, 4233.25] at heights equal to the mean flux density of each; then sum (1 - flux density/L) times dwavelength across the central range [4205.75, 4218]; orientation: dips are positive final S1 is -1.7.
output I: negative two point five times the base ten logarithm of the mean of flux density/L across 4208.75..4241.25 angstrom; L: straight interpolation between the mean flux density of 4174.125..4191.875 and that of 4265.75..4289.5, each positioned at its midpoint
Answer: -0.04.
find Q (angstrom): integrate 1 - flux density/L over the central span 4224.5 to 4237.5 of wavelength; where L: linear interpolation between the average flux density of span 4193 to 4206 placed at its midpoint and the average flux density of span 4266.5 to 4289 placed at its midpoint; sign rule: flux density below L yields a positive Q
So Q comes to 0.4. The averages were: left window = 11.7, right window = 12.5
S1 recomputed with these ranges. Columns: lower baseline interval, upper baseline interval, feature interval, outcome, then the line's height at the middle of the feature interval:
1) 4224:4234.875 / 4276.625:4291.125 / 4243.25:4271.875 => -3.1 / 12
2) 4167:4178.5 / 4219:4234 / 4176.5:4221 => -2.5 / 11.7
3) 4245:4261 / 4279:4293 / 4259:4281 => -0.5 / 12.6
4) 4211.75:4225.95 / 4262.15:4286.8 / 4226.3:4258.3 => 0.0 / 12.9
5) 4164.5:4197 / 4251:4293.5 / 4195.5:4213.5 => -0.2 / 12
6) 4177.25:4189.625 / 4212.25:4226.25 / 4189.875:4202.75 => 0.7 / 12.3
